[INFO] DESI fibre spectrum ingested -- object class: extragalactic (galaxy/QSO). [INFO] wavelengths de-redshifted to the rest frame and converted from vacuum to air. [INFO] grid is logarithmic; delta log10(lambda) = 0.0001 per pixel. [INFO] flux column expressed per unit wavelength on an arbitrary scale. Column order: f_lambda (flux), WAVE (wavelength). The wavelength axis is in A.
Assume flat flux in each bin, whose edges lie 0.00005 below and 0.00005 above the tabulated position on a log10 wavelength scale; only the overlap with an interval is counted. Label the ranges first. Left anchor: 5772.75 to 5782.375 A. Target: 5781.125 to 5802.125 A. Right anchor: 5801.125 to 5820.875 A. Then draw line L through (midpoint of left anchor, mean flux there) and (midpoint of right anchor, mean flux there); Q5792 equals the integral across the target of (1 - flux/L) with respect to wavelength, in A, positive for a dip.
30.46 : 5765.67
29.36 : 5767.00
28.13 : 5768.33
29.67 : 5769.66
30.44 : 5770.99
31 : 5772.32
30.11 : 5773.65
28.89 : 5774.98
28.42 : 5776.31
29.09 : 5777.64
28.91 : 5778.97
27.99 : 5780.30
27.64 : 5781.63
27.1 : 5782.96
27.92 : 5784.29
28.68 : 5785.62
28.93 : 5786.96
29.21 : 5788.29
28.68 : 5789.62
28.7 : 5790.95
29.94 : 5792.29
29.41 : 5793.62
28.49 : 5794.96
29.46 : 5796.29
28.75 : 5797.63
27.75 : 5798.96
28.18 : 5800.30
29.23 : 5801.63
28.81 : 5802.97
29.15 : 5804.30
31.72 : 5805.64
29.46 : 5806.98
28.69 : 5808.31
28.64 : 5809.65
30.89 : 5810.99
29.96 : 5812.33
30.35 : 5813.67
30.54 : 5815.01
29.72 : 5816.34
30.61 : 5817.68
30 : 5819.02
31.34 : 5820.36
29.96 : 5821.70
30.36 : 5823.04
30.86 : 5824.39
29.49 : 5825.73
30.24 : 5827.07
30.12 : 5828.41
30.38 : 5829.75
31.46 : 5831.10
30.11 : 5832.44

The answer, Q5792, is 0.5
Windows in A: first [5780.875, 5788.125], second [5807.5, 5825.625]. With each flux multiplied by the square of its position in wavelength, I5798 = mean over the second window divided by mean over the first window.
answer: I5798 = 1.08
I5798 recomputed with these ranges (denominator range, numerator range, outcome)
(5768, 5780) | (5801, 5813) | 1.02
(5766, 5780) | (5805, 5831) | 1.04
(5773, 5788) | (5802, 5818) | 1.06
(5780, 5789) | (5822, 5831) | 1.09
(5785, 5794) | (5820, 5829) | 1.05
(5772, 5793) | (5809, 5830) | 1.06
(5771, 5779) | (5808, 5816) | 1.03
